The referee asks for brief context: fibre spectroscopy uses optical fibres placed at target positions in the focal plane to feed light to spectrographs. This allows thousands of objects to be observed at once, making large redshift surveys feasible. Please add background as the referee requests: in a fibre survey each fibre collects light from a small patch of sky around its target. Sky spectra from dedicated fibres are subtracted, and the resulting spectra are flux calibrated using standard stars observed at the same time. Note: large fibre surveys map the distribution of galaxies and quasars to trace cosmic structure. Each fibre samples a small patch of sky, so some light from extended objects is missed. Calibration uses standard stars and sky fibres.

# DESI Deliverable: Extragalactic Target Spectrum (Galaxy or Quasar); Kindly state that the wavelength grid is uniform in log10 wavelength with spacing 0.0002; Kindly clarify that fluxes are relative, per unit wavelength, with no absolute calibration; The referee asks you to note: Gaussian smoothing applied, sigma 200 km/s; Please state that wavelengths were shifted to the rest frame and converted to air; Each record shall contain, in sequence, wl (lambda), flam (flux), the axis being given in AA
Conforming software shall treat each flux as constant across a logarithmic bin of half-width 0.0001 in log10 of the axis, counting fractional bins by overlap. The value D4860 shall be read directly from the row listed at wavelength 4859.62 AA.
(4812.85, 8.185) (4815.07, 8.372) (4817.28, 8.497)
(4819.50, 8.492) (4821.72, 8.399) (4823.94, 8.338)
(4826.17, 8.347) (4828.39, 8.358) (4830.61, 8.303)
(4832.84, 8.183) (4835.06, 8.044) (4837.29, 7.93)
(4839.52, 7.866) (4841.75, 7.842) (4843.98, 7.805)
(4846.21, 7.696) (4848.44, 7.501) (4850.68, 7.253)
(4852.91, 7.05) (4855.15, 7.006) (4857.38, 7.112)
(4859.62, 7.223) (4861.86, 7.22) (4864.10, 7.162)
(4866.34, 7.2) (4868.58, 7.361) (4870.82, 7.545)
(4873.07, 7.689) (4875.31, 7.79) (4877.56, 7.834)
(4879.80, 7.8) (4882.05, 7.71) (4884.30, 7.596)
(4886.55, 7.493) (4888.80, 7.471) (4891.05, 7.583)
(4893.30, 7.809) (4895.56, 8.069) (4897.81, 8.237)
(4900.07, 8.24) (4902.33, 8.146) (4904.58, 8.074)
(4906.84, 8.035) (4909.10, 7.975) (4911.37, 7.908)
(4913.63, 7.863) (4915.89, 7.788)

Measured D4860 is 7.223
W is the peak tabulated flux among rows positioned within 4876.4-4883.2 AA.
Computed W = 7.834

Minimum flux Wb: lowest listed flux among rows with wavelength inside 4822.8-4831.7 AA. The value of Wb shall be 8.303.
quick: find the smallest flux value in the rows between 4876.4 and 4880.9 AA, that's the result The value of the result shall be 7.8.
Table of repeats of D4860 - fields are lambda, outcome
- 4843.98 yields 7.805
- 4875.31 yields 7.79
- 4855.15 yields 7.006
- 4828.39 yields 8.358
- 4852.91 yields 7.05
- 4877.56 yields 7.834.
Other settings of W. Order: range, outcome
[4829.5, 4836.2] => 8.303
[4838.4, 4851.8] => 7.866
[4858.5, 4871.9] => 7.545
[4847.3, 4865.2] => 7.501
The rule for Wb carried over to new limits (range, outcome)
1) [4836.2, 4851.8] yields 7.253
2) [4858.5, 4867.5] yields 7.162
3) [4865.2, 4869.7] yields 7.2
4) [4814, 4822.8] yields 8.372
